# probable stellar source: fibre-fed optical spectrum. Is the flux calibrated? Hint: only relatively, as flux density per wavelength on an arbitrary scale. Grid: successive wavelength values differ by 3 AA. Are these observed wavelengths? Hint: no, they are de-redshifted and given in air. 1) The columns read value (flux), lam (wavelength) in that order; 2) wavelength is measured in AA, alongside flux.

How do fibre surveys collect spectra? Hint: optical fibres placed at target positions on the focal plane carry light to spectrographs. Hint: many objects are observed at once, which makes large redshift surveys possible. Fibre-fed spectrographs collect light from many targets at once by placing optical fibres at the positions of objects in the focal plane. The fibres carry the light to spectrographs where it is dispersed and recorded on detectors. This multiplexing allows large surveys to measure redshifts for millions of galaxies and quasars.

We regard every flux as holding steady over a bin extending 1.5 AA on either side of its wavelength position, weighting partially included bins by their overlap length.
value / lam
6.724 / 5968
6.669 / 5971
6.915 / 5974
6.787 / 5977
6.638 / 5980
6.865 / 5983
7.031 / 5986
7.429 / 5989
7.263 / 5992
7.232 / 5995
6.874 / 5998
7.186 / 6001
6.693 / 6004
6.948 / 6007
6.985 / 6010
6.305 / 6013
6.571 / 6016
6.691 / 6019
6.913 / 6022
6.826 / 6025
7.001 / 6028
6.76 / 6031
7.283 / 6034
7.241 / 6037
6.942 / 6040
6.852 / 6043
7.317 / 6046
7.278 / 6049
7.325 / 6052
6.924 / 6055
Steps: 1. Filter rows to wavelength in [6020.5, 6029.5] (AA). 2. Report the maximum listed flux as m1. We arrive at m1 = 7.001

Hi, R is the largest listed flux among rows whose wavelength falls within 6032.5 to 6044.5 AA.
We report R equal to 7.283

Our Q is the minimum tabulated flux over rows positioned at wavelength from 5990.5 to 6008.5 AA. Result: 6.693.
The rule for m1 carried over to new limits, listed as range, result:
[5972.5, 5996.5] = 7.429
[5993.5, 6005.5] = 7.232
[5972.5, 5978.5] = 6.915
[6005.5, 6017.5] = 6.985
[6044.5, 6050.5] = 7.317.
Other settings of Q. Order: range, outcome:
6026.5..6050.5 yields 6.76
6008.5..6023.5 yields 6.305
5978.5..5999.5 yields 6.638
